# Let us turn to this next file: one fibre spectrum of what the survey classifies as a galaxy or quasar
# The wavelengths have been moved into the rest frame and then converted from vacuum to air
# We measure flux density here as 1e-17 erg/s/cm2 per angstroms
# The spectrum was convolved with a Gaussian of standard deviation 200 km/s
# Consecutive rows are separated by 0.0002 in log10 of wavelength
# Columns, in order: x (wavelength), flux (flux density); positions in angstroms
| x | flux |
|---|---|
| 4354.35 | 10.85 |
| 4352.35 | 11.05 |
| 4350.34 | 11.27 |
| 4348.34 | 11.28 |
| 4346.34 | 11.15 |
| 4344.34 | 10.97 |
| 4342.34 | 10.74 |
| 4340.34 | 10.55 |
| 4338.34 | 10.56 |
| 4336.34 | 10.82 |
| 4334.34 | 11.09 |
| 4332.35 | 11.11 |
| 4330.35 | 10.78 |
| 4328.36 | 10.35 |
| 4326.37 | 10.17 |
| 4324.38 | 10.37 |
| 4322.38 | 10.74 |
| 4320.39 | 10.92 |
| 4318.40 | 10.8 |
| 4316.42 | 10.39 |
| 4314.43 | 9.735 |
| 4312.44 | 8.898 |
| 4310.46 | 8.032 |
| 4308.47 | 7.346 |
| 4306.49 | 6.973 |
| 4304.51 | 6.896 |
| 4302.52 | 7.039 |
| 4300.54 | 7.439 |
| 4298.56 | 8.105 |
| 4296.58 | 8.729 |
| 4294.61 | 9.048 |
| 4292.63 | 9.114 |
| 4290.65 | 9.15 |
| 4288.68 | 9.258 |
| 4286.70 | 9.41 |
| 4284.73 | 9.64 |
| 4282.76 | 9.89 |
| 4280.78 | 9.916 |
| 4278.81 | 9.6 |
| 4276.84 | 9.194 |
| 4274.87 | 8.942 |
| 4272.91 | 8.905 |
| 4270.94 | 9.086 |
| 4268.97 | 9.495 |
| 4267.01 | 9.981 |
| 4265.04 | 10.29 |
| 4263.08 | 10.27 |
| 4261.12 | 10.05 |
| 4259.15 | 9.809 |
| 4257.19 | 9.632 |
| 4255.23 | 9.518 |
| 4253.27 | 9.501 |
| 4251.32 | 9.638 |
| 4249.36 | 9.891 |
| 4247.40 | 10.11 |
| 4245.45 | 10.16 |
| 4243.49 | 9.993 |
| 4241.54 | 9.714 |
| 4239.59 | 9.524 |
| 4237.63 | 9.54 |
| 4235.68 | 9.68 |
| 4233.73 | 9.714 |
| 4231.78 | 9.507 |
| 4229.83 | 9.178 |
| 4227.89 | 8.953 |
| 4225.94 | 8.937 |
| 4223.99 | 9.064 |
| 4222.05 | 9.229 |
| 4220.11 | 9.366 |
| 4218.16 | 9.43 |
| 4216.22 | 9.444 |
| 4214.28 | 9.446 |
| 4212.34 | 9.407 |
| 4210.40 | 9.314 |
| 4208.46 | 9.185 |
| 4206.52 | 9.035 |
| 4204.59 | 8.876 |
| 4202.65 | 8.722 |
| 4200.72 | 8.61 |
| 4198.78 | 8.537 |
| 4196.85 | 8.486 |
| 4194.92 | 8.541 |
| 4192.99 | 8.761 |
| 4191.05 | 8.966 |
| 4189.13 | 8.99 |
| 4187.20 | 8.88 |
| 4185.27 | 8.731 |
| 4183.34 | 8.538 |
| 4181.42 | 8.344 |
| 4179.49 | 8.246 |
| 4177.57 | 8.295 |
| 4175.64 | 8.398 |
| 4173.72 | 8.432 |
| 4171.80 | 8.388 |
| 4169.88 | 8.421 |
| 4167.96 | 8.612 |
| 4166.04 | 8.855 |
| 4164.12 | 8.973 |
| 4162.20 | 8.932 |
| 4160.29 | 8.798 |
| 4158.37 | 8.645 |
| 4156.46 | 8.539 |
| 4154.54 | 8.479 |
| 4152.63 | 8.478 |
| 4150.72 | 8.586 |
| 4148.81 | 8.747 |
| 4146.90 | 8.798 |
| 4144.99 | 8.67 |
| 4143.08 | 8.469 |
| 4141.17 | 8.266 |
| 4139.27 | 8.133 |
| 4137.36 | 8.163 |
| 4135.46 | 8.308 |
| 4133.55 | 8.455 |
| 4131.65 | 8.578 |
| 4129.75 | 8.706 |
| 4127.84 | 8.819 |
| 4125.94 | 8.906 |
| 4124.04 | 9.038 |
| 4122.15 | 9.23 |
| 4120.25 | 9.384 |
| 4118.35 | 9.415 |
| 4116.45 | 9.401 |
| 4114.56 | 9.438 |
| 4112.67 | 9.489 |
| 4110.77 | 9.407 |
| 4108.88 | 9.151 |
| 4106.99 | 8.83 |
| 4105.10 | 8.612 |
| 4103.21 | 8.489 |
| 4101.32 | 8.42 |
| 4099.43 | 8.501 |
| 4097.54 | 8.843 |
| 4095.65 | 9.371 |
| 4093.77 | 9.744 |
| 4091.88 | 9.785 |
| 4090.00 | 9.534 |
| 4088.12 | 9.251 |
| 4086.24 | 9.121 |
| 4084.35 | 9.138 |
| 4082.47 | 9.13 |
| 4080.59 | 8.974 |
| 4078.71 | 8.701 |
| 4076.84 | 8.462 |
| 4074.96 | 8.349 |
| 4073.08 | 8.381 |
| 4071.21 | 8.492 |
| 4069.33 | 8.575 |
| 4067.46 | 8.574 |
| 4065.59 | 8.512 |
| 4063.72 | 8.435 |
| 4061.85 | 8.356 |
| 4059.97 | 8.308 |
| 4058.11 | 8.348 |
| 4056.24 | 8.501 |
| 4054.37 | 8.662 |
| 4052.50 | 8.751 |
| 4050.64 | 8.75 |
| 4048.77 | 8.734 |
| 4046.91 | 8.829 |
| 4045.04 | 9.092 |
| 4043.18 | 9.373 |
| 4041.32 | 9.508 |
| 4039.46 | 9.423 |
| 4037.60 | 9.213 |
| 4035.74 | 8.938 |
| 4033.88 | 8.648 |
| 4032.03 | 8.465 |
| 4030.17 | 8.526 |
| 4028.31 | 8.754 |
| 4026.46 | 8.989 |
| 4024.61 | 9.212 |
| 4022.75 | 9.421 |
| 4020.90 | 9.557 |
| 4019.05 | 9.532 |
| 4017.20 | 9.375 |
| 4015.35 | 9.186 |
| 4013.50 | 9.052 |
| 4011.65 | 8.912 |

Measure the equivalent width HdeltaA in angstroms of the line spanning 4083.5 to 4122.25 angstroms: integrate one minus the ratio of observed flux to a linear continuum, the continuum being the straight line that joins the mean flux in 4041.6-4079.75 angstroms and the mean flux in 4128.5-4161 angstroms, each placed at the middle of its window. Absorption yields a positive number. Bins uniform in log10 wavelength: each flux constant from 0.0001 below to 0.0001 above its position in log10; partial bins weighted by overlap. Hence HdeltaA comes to -2.7 angstroms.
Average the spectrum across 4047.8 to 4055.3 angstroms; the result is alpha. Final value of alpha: 8.73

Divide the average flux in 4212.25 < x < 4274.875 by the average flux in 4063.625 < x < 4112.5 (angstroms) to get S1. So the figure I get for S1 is 1.08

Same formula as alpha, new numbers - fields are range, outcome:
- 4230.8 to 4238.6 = 9.61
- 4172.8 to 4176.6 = 8.42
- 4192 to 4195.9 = 8.64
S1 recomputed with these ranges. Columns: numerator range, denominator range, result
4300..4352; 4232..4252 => 1.01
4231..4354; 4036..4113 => 1.09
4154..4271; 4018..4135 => 1.03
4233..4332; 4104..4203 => 1.08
